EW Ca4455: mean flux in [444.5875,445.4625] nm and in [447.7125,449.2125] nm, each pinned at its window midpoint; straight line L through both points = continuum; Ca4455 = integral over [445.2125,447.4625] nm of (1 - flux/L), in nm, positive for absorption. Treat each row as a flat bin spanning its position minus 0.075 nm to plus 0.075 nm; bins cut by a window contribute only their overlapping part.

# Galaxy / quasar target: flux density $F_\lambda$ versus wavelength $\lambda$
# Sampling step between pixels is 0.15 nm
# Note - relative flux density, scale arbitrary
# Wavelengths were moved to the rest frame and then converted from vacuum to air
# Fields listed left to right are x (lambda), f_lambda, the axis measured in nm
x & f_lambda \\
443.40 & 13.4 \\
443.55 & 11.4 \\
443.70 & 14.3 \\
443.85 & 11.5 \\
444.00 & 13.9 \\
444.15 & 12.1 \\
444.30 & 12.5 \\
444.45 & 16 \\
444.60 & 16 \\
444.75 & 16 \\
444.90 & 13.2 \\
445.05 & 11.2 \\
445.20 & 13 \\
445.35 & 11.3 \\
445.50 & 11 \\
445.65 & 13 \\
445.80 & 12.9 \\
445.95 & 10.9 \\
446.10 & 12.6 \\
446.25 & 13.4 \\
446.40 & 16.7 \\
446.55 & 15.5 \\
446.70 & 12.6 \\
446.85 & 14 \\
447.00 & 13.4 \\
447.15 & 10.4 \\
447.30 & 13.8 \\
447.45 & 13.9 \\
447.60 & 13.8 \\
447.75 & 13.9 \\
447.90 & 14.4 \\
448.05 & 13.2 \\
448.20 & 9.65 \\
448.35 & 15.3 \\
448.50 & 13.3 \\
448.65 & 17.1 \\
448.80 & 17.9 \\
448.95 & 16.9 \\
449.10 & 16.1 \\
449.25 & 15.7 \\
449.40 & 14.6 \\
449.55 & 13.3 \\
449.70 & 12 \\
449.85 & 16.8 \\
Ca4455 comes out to 0.13 nm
